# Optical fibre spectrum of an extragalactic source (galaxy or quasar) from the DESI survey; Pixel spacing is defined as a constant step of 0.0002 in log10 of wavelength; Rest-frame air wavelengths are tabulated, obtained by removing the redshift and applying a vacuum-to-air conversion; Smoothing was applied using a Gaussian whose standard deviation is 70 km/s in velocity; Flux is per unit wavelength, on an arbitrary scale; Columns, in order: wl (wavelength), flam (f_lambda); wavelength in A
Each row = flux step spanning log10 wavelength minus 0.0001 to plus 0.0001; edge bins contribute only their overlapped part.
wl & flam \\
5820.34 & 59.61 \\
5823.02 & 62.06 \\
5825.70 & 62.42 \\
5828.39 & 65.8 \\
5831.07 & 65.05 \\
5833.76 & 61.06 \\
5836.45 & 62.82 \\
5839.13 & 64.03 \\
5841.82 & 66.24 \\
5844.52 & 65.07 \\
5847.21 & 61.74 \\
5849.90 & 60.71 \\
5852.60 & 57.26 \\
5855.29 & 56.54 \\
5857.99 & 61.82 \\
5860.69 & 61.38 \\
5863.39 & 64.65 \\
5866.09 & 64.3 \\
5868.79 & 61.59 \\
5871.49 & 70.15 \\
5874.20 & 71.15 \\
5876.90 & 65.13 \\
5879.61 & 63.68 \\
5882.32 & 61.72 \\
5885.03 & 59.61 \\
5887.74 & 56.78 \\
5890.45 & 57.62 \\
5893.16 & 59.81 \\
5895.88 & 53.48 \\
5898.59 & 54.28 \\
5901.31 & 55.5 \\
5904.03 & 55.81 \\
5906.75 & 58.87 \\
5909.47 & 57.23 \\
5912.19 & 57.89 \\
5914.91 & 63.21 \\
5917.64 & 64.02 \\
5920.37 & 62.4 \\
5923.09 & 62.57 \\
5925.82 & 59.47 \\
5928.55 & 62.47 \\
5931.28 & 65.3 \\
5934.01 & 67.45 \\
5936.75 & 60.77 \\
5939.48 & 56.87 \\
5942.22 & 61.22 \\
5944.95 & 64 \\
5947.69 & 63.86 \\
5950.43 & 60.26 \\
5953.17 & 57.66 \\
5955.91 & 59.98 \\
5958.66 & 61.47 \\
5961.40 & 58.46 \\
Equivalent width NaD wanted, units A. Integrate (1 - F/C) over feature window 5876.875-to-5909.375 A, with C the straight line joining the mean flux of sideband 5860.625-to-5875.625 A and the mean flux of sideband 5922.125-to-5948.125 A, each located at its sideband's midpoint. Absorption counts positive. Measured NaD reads 3.2 A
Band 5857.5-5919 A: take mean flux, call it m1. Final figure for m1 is 60.8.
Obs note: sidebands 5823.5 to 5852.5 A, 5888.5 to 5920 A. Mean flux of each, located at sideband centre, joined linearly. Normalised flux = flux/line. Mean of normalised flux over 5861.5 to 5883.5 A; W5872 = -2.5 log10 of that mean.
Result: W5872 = -0.08 mag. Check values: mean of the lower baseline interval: 63.2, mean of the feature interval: 65.2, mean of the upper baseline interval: 58.1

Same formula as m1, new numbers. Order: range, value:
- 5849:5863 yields 59.8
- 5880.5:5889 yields 59.6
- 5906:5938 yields 61.9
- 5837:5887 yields 63.1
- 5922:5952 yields 62.2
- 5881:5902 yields 57.4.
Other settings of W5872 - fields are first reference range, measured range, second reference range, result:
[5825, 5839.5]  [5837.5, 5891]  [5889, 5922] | -0.02 mag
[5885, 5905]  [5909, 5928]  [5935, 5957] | -0.05 mag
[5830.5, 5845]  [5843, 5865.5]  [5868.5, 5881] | 0.07 mag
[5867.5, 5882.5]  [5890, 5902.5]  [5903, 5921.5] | 0.12 mag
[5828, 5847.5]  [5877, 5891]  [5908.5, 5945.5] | 0.04 mag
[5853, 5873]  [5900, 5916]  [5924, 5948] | 0.08 mag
